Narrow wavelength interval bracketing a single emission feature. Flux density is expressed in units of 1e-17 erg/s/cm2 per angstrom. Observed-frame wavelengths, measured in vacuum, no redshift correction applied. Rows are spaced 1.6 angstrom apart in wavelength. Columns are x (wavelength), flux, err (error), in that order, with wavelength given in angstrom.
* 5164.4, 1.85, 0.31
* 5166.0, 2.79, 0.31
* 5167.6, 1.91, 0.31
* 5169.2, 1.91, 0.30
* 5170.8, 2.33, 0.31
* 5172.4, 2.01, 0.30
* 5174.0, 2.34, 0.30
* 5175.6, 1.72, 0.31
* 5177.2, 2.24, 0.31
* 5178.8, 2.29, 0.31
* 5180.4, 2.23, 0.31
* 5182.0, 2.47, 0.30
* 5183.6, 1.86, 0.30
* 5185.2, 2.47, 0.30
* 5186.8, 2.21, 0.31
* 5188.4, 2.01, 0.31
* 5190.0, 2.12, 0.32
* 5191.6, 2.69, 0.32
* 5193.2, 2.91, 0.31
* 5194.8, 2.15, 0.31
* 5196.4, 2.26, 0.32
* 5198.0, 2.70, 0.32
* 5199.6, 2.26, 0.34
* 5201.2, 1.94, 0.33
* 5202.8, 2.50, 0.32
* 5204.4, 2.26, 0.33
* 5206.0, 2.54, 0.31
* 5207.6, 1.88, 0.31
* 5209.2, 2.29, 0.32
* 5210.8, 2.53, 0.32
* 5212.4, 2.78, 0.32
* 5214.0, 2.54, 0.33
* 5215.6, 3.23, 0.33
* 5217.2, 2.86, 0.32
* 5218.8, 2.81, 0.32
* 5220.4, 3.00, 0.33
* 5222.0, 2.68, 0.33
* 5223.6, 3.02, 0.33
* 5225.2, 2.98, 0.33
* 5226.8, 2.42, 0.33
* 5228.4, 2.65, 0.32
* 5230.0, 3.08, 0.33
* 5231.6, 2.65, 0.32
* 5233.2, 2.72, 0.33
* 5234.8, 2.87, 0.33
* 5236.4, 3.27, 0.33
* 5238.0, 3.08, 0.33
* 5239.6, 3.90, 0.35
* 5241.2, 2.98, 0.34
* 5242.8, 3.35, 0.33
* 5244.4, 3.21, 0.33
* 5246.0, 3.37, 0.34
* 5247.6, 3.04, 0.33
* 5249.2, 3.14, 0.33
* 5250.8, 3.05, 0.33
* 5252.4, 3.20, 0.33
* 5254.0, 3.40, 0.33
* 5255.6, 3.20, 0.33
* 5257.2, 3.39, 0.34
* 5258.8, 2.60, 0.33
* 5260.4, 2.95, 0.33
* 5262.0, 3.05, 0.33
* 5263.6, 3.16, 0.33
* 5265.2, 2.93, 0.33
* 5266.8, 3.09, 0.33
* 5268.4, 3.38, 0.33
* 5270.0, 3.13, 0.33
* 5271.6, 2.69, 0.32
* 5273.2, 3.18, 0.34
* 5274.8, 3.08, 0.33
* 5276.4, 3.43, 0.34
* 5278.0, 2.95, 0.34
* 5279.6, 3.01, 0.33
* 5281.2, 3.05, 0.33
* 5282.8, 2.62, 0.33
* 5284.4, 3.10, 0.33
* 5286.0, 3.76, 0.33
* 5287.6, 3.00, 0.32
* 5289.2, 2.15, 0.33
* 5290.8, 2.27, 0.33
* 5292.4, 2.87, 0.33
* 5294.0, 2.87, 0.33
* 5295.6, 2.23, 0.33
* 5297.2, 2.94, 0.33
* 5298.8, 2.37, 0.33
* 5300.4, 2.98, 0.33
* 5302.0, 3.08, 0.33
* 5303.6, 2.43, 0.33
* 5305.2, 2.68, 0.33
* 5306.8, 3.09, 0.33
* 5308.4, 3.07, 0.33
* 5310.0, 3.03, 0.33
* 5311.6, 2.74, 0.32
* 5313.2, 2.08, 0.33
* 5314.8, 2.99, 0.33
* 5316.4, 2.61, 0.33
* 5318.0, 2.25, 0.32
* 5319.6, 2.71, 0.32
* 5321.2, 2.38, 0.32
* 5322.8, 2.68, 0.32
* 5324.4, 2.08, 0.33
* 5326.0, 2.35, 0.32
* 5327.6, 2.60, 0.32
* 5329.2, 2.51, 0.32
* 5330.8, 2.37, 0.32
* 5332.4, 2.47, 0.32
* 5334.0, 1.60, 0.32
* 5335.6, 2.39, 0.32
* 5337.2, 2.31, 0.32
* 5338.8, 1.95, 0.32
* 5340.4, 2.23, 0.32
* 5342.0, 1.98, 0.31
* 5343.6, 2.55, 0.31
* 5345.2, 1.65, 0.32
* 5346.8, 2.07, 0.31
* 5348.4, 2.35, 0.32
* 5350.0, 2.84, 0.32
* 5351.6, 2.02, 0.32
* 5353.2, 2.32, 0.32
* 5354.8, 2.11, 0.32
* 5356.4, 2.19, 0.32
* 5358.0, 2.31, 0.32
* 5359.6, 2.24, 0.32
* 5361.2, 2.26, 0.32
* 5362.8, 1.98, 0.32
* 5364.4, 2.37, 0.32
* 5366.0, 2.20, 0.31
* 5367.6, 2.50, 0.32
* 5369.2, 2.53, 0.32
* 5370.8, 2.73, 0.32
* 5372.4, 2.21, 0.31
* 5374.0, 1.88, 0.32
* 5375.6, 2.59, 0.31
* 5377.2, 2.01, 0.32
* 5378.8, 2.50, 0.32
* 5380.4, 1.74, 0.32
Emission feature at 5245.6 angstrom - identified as Mg II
